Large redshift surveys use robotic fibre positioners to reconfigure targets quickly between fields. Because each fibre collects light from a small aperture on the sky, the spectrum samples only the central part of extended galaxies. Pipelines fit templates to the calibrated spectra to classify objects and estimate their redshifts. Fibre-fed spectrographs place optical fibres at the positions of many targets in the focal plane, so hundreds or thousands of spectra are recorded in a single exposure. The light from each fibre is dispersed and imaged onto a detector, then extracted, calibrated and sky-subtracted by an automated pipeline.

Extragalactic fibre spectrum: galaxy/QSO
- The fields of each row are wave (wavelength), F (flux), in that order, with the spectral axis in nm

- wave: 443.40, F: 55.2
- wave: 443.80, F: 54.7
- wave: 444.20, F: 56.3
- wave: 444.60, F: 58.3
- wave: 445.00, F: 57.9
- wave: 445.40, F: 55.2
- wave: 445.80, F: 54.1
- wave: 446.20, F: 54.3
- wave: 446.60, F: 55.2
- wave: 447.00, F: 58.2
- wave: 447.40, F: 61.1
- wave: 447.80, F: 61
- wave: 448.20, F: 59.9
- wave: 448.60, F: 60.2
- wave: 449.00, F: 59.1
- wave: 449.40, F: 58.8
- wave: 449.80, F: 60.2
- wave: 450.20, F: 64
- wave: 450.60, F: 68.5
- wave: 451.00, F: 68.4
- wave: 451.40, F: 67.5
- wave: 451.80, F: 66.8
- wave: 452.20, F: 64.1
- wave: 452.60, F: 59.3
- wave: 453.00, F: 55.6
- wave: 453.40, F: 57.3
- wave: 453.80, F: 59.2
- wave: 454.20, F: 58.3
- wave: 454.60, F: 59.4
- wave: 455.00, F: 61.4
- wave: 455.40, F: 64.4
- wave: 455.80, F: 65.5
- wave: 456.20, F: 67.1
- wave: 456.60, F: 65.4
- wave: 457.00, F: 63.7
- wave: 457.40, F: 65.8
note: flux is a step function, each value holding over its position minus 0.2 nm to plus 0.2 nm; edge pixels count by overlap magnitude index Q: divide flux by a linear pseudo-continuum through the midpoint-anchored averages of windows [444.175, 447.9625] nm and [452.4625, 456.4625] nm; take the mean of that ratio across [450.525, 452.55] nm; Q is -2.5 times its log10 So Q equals -0.12 mag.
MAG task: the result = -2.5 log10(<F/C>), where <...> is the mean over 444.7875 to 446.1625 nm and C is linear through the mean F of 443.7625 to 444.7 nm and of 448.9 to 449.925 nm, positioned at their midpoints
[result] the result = 0.03 mag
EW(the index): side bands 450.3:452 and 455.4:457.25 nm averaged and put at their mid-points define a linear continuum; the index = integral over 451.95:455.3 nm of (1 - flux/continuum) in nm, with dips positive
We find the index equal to 0.348 nm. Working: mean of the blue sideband 67.6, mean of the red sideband 65.3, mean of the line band 59.6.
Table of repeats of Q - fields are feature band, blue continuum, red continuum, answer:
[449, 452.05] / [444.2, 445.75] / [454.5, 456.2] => -0.07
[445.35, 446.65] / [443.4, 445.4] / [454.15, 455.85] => 0.05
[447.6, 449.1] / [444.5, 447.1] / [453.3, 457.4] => -0.04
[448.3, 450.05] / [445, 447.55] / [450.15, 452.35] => 0.05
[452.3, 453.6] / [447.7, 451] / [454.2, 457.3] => 0.09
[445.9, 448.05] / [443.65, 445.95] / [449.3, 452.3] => 0.03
